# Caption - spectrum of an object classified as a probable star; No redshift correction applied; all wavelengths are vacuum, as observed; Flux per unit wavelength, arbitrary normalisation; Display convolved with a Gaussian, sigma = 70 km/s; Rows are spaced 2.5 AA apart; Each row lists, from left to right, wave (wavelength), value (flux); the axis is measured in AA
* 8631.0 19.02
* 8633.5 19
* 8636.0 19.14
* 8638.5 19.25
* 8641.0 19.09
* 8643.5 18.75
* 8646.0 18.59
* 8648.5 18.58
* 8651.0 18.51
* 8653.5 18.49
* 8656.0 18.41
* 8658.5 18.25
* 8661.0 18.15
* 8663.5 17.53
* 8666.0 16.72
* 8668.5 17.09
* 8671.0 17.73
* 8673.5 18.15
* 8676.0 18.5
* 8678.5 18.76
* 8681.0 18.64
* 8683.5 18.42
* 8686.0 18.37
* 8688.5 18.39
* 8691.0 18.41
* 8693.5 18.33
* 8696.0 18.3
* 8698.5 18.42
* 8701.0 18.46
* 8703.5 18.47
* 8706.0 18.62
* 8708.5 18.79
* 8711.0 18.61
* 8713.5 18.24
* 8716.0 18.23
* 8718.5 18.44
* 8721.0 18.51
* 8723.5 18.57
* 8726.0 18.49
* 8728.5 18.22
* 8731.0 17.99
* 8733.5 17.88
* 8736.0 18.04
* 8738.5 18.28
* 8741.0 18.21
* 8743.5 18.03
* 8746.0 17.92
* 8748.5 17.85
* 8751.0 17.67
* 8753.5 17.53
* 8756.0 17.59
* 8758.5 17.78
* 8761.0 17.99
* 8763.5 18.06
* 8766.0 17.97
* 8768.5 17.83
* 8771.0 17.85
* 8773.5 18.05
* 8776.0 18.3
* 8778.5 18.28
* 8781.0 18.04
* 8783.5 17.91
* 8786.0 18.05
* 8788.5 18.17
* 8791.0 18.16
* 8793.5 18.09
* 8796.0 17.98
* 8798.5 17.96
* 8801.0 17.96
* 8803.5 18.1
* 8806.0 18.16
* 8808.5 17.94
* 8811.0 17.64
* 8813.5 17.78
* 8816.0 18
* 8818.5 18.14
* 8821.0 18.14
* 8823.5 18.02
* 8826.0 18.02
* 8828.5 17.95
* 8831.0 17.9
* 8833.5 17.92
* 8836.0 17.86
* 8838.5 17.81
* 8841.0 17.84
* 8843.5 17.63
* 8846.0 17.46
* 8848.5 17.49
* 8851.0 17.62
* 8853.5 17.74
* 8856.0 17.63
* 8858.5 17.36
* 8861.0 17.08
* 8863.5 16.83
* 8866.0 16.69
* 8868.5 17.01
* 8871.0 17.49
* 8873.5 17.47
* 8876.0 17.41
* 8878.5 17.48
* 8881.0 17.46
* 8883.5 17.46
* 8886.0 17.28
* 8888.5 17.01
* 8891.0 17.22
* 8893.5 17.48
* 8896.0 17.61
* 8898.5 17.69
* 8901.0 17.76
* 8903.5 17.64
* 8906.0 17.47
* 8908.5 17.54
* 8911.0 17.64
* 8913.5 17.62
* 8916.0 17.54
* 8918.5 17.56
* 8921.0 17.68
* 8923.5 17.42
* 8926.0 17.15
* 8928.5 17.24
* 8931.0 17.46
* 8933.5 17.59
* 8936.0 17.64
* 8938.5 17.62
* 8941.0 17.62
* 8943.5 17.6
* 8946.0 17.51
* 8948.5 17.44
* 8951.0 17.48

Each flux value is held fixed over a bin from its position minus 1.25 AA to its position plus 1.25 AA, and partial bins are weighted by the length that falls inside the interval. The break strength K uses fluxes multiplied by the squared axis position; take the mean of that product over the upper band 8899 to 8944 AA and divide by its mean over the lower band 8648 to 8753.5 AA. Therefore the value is 1.01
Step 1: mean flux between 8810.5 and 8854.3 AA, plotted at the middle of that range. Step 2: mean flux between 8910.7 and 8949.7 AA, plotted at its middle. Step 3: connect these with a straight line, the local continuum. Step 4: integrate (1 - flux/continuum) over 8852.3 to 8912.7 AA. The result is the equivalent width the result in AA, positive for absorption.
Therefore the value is 0.9 AA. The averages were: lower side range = 17.8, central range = 17.4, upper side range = 17.5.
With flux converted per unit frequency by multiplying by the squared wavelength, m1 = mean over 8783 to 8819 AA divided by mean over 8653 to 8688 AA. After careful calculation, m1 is 1.0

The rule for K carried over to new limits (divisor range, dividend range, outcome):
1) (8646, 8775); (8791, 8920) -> 1.00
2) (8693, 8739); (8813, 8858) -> 1.00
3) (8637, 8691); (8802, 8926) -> 1.01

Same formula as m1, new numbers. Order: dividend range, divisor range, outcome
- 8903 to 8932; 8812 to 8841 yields 0.99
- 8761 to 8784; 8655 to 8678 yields 1.03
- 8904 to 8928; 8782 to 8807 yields 1.00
